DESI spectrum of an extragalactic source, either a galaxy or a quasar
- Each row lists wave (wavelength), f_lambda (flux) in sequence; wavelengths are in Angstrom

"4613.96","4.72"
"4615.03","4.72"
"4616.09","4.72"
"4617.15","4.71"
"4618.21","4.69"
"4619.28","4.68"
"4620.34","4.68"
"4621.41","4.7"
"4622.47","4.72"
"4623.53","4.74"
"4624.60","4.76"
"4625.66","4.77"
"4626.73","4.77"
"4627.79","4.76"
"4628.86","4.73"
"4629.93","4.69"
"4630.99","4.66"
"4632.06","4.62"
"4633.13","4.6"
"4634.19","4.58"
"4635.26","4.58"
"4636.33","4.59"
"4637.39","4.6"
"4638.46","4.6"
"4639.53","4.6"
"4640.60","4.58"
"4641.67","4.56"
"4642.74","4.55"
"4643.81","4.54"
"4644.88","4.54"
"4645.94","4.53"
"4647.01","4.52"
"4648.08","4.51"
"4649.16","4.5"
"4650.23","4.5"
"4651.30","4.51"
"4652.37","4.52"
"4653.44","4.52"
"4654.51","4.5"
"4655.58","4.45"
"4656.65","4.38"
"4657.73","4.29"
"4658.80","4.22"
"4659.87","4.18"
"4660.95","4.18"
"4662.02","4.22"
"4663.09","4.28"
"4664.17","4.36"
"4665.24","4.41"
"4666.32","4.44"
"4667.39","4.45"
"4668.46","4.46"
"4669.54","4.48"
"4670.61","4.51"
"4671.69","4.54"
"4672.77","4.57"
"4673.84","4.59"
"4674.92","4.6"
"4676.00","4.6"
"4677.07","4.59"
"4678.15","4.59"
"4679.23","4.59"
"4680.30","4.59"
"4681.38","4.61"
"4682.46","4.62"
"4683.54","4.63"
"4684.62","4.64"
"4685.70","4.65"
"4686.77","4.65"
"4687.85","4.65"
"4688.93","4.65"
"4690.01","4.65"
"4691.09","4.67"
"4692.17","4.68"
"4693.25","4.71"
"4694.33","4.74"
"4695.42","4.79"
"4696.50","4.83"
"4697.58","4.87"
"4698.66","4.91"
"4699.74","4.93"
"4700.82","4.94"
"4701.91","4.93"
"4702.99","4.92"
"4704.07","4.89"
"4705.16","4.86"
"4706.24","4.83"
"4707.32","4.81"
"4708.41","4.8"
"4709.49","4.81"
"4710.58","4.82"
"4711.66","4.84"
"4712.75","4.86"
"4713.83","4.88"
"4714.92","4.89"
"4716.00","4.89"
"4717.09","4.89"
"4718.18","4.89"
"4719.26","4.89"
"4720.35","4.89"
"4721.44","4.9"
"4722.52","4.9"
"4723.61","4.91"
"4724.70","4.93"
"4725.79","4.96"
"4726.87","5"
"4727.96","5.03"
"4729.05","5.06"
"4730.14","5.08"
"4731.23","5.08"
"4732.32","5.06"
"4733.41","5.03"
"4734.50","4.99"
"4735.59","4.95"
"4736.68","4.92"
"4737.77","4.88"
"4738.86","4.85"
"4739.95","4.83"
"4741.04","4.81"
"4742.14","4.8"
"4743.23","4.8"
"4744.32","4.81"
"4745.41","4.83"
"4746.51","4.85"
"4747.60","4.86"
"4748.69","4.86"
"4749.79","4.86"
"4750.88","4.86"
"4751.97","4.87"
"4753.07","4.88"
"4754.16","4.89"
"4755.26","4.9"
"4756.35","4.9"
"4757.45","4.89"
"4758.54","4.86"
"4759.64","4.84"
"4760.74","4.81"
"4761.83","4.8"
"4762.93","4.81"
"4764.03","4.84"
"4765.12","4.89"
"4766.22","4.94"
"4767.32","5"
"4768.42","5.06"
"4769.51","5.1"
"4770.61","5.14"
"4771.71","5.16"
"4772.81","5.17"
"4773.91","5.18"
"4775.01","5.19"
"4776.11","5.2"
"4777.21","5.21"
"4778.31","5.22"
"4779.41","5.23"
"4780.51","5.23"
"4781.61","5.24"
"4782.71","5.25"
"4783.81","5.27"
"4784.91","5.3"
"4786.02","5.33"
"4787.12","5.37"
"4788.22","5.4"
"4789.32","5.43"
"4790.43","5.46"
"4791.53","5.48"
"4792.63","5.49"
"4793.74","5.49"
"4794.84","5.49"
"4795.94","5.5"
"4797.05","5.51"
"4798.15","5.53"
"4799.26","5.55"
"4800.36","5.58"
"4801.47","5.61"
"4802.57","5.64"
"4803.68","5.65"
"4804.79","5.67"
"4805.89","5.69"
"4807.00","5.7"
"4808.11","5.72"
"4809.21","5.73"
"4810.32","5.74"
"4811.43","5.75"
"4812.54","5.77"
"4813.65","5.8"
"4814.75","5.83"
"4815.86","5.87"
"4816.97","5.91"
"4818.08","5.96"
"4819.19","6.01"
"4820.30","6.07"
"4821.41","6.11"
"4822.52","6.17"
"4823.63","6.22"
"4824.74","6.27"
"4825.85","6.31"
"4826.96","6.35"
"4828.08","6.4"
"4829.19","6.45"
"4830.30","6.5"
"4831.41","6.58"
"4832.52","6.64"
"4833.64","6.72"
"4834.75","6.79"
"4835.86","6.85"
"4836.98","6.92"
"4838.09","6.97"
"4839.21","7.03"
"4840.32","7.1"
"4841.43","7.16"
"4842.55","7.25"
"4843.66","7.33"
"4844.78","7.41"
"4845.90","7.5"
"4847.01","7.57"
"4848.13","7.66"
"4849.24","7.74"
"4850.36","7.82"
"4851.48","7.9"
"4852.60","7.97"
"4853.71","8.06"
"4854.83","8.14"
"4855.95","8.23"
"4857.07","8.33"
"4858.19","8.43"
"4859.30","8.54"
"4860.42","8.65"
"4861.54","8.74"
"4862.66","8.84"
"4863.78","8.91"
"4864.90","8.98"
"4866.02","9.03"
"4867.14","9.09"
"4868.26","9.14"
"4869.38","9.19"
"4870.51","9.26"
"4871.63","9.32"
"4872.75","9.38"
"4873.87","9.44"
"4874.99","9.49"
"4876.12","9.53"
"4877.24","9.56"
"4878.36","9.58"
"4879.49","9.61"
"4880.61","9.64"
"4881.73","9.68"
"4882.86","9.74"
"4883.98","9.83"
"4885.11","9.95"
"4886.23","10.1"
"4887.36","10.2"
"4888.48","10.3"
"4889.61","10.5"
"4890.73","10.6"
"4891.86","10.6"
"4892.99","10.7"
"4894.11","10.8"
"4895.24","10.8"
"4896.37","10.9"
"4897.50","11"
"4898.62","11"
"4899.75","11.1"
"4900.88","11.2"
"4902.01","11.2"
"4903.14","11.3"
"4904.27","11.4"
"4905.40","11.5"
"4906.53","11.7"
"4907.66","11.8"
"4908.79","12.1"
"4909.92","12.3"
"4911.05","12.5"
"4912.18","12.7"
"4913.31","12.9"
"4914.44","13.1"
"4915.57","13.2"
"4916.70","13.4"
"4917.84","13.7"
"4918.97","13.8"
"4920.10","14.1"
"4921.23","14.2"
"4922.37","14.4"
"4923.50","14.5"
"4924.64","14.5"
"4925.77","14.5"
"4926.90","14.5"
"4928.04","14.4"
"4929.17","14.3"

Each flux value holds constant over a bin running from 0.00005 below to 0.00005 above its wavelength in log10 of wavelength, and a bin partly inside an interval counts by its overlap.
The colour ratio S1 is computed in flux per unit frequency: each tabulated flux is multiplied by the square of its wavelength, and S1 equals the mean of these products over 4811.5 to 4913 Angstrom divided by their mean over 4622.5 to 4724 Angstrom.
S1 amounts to 2.03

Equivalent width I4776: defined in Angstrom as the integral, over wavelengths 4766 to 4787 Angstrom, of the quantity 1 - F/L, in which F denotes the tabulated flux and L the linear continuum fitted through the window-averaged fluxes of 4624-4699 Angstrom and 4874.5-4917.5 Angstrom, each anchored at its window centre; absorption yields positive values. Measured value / 6.9 Angstrom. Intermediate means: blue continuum 4.57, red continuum 11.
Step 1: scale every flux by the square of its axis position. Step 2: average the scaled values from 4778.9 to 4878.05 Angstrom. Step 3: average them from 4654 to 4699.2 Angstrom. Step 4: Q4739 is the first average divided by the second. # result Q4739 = 1.61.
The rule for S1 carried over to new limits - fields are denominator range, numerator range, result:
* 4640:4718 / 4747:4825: 1.22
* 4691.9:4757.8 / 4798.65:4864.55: 1.46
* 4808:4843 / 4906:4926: 2.17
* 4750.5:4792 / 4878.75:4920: 2.35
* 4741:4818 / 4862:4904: 1.98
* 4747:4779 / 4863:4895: 2.05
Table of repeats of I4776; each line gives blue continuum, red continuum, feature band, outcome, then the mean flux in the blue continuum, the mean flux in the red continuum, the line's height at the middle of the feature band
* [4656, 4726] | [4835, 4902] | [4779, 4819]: 9.6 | 4.68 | 9.03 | 7.33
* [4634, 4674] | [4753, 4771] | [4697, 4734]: -1.5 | 4.47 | 4.91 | 4.72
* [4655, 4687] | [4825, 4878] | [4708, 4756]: 6.3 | 4.48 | 7.94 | 5.65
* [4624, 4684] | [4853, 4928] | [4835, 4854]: 4.4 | 4.53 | 10.8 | 9.61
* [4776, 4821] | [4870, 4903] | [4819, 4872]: 3.3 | 5.56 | 10.2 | 8.04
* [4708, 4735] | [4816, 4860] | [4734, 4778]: 4.9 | 4.93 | 7.06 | 5.56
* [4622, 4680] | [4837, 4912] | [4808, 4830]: 5.9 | 4.53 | 9.46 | 8.24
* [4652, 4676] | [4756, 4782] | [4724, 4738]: -0.5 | 4.42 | 5.04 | 4.81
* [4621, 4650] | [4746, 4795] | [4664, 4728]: 1.3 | 4.62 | 5.1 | 4.84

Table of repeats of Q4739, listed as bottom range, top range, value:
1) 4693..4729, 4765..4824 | 1.17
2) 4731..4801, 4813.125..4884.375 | 1.58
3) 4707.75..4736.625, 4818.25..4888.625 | 1.73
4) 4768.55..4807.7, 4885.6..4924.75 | 2.33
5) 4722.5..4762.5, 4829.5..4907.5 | 1.95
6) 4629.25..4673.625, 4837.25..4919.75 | 2.42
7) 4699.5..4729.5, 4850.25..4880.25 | 1.93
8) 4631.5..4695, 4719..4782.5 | 1.14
